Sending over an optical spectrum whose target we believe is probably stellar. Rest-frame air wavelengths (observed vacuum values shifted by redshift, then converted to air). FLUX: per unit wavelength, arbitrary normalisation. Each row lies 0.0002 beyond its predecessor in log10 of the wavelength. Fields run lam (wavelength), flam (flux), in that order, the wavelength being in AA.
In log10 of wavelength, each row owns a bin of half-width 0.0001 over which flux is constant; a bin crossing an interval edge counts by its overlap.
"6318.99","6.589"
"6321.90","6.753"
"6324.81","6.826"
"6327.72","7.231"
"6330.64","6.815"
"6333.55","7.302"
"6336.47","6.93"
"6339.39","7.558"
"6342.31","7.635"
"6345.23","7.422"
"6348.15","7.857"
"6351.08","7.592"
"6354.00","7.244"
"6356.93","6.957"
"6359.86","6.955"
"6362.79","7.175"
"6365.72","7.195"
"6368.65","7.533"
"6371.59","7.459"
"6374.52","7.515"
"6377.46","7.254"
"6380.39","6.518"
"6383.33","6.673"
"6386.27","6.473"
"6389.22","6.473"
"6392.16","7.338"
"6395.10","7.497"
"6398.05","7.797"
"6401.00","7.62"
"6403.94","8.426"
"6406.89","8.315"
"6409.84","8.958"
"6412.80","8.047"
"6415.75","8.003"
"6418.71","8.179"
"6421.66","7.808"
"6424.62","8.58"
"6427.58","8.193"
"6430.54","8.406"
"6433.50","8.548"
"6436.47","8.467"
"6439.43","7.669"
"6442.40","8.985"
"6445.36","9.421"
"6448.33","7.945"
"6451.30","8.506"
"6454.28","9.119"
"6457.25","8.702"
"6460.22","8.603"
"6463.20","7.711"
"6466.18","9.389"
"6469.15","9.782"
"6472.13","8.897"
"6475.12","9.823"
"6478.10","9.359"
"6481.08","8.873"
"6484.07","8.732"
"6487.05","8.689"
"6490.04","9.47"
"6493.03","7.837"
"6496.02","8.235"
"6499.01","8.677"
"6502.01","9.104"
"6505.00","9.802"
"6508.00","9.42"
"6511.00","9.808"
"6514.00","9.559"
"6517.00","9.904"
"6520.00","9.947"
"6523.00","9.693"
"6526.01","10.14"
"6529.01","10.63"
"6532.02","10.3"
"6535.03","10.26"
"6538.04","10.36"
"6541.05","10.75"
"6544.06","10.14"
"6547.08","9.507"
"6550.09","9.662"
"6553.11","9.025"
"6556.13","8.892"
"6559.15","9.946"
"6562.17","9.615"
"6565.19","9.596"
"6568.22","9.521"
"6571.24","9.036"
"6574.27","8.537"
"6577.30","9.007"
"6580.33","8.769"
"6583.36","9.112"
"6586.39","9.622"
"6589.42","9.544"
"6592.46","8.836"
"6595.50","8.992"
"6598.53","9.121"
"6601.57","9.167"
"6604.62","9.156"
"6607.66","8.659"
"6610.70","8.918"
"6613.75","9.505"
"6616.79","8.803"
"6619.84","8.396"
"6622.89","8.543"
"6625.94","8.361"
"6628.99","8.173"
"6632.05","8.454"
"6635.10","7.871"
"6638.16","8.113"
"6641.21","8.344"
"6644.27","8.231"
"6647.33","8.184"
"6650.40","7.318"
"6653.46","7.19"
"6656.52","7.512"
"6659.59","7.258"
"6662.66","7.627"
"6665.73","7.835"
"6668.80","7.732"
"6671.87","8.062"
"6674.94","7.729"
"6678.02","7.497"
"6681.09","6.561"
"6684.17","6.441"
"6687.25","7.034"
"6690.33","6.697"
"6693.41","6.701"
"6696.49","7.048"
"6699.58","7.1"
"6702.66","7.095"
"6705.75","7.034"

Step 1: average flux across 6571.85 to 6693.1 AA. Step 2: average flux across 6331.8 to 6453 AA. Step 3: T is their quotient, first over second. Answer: 1.1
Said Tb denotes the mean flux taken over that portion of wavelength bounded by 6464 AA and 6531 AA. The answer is 9.34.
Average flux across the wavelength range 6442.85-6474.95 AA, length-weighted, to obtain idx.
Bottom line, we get 8.85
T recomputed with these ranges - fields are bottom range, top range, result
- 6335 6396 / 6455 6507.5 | 1.24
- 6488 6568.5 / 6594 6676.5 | 0.86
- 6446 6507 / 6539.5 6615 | 1.05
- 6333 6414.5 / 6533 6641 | 1.23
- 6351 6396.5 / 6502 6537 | 1.40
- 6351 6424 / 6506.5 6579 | 1.30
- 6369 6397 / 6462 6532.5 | 1.32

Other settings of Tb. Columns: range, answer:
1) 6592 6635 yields 8.76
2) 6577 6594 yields 9.16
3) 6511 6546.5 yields 10.1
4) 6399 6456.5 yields 8.38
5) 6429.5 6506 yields 8.79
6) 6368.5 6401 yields 7.14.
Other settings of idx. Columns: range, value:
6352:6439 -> 7.64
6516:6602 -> 9.58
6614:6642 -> 8.39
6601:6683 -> 8.1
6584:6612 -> 9.11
